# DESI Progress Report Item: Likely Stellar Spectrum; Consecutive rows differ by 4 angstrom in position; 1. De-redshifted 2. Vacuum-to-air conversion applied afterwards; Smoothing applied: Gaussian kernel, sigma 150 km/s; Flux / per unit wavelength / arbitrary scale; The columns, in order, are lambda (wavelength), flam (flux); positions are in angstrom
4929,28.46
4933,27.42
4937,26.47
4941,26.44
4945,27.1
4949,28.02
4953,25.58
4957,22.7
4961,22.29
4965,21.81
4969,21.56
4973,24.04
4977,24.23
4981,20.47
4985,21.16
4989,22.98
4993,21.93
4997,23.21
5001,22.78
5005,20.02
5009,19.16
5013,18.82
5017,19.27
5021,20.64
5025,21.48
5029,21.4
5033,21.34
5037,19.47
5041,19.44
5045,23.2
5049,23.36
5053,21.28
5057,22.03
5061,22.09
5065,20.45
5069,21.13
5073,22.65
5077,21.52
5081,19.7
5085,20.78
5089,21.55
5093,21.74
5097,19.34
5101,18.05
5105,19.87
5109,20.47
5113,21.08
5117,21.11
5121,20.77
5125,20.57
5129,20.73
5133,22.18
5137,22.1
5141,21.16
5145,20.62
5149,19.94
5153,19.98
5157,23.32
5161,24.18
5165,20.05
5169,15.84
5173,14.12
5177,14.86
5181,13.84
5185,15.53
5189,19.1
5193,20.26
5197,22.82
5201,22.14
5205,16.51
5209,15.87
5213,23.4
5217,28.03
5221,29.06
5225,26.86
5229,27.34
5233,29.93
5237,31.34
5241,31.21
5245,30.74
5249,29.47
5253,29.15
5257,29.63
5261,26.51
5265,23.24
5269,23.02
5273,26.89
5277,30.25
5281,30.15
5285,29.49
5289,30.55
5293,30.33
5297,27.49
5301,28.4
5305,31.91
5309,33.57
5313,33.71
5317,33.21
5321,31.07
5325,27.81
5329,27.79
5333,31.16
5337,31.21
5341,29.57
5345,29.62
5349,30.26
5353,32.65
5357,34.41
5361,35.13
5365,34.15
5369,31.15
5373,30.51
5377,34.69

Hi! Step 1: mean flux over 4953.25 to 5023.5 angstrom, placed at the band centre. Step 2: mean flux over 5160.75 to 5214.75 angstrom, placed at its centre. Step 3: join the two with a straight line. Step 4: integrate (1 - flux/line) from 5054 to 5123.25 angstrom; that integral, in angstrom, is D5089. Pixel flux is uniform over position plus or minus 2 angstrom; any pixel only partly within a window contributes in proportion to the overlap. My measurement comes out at -3.1 angstrom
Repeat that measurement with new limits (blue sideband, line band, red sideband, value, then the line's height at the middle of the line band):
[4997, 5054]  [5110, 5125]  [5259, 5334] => 1.80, 23.7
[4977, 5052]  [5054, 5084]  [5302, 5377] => 2.09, 23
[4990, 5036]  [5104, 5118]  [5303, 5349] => 1.98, 24.1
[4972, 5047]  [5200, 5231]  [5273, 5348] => 4.28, 27.5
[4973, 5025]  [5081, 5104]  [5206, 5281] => 3.29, 23.6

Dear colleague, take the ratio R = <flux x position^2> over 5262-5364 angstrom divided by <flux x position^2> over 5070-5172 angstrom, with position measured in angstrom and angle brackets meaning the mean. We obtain 1.6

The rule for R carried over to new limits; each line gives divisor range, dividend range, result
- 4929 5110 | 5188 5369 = 1.43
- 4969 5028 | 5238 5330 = 1.53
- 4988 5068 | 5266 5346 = 1.57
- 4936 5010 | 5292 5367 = 1.54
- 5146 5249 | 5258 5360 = 1.39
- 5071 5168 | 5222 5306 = 1.45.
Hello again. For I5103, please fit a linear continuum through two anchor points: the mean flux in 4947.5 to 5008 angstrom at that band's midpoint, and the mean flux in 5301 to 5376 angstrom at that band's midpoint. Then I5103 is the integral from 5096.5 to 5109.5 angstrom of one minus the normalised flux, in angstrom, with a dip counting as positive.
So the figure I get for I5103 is 3.3 angstrom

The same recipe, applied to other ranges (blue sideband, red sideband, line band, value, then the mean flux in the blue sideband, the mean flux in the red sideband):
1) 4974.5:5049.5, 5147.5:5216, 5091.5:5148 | -2.3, 21.3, 19.1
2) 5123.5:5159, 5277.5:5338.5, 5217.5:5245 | -3.2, 21.2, 30.5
